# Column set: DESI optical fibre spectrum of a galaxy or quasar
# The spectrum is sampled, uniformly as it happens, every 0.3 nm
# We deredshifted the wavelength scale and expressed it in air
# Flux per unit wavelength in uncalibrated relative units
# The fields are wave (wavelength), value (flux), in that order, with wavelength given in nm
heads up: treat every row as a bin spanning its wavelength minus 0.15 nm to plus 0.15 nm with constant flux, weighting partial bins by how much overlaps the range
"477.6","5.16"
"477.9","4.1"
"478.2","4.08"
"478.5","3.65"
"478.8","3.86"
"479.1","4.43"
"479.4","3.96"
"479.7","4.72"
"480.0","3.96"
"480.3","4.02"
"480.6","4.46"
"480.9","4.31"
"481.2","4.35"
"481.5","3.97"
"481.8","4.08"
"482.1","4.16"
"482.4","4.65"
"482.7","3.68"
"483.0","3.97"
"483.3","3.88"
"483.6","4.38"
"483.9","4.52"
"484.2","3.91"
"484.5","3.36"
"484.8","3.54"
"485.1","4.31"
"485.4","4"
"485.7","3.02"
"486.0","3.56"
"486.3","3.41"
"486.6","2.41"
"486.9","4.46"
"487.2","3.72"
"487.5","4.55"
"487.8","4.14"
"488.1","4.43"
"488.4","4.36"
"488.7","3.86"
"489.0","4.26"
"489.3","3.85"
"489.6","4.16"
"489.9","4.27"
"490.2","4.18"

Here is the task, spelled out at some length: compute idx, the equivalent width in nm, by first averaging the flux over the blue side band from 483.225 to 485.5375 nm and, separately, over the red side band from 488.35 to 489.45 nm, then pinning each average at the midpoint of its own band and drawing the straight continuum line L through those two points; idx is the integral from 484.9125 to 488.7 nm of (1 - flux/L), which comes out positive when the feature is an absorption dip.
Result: 0.157 nm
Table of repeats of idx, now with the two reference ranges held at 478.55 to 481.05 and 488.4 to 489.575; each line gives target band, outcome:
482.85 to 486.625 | 0.33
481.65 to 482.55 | -0.03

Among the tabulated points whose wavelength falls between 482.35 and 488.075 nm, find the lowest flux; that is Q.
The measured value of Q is 2.41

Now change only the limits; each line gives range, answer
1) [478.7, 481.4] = 3.86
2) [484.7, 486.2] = 3.02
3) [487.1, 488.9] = 3.72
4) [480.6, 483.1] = 3.68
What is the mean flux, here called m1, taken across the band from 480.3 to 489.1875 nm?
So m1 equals 3.99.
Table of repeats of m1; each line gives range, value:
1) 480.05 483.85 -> 4.16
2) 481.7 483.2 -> 4.1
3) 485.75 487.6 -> 3.63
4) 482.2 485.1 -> 4.01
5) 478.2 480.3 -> 4.09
